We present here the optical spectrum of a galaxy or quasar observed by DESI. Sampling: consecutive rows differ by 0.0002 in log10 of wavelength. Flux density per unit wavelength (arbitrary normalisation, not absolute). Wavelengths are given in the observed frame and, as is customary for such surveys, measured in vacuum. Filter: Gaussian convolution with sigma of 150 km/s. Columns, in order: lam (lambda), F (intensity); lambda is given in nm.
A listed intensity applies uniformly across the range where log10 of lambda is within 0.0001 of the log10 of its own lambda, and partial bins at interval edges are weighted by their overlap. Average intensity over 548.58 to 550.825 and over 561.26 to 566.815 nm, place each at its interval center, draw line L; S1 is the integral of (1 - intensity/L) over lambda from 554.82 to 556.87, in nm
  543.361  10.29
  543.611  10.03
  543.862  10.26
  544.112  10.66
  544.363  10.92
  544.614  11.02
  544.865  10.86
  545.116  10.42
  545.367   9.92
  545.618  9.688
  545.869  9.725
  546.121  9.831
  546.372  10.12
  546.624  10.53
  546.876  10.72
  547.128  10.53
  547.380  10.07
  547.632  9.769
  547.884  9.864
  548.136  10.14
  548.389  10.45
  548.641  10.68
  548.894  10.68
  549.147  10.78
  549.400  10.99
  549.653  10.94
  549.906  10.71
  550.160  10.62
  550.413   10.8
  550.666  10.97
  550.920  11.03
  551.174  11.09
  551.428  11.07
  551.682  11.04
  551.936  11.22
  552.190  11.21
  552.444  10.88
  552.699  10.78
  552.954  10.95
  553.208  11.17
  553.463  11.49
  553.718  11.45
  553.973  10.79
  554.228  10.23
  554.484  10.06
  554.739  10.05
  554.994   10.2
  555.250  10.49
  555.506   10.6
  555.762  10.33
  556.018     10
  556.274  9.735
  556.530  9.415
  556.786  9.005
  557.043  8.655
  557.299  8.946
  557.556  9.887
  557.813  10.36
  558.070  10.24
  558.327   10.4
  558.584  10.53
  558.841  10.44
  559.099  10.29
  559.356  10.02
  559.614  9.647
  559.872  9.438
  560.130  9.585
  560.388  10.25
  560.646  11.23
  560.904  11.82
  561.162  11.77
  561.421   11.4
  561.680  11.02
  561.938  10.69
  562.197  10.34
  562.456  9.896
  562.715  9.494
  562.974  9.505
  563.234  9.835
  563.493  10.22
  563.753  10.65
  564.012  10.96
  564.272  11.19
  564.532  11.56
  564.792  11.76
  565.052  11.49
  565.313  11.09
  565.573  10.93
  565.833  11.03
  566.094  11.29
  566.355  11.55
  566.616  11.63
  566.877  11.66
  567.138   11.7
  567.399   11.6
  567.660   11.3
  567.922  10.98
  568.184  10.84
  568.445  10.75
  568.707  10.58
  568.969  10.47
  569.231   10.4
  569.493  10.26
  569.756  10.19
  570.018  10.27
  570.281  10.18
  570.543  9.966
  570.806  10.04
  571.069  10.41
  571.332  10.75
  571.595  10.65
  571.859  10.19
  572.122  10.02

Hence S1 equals 0.157 nm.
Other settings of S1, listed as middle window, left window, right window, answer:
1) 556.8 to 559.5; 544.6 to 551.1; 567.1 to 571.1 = 0.15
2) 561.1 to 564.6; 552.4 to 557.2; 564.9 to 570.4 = 0.05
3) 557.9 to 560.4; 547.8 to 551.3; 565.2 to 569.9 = 0.18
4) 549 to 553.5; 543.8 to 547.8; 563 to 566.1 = -0.21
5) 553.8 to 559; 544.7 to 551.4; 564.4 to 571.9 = 0.30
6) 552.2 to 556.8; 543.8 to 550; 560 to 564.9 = 0.03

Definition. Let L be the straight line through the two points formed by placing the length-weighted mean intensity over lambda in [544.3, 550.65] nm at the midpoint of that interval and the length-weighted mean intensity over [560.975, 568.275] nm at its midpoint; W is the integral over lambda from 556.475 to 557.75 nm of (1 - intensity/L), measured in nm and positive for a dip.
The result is 0.18 nm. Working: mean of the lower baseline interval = 10.4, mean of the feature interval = 9.23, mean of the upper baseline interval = 11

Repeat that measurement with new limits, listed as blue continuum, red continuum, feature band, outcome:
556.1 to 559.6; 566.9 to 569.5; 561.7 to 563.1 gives 0.035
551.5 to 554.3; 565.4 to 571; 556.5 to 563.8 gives 0.509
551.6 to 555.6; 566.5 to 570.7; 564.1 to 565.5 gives -0.077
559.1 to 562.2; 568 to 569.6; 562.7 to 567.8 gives -0.229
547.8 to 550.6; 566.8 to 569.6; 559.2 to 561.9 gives 0.051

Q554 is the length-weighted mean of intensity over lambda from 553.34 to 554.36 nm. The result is 11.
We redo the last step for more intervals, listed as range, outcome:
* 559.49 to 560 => 9.54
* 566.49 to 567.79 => 11.6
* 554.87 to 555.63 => 10.4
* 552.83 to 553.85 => 11.3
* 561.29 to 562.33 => 10.9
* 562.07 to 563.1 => 9.81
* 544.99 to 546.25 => 9.92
